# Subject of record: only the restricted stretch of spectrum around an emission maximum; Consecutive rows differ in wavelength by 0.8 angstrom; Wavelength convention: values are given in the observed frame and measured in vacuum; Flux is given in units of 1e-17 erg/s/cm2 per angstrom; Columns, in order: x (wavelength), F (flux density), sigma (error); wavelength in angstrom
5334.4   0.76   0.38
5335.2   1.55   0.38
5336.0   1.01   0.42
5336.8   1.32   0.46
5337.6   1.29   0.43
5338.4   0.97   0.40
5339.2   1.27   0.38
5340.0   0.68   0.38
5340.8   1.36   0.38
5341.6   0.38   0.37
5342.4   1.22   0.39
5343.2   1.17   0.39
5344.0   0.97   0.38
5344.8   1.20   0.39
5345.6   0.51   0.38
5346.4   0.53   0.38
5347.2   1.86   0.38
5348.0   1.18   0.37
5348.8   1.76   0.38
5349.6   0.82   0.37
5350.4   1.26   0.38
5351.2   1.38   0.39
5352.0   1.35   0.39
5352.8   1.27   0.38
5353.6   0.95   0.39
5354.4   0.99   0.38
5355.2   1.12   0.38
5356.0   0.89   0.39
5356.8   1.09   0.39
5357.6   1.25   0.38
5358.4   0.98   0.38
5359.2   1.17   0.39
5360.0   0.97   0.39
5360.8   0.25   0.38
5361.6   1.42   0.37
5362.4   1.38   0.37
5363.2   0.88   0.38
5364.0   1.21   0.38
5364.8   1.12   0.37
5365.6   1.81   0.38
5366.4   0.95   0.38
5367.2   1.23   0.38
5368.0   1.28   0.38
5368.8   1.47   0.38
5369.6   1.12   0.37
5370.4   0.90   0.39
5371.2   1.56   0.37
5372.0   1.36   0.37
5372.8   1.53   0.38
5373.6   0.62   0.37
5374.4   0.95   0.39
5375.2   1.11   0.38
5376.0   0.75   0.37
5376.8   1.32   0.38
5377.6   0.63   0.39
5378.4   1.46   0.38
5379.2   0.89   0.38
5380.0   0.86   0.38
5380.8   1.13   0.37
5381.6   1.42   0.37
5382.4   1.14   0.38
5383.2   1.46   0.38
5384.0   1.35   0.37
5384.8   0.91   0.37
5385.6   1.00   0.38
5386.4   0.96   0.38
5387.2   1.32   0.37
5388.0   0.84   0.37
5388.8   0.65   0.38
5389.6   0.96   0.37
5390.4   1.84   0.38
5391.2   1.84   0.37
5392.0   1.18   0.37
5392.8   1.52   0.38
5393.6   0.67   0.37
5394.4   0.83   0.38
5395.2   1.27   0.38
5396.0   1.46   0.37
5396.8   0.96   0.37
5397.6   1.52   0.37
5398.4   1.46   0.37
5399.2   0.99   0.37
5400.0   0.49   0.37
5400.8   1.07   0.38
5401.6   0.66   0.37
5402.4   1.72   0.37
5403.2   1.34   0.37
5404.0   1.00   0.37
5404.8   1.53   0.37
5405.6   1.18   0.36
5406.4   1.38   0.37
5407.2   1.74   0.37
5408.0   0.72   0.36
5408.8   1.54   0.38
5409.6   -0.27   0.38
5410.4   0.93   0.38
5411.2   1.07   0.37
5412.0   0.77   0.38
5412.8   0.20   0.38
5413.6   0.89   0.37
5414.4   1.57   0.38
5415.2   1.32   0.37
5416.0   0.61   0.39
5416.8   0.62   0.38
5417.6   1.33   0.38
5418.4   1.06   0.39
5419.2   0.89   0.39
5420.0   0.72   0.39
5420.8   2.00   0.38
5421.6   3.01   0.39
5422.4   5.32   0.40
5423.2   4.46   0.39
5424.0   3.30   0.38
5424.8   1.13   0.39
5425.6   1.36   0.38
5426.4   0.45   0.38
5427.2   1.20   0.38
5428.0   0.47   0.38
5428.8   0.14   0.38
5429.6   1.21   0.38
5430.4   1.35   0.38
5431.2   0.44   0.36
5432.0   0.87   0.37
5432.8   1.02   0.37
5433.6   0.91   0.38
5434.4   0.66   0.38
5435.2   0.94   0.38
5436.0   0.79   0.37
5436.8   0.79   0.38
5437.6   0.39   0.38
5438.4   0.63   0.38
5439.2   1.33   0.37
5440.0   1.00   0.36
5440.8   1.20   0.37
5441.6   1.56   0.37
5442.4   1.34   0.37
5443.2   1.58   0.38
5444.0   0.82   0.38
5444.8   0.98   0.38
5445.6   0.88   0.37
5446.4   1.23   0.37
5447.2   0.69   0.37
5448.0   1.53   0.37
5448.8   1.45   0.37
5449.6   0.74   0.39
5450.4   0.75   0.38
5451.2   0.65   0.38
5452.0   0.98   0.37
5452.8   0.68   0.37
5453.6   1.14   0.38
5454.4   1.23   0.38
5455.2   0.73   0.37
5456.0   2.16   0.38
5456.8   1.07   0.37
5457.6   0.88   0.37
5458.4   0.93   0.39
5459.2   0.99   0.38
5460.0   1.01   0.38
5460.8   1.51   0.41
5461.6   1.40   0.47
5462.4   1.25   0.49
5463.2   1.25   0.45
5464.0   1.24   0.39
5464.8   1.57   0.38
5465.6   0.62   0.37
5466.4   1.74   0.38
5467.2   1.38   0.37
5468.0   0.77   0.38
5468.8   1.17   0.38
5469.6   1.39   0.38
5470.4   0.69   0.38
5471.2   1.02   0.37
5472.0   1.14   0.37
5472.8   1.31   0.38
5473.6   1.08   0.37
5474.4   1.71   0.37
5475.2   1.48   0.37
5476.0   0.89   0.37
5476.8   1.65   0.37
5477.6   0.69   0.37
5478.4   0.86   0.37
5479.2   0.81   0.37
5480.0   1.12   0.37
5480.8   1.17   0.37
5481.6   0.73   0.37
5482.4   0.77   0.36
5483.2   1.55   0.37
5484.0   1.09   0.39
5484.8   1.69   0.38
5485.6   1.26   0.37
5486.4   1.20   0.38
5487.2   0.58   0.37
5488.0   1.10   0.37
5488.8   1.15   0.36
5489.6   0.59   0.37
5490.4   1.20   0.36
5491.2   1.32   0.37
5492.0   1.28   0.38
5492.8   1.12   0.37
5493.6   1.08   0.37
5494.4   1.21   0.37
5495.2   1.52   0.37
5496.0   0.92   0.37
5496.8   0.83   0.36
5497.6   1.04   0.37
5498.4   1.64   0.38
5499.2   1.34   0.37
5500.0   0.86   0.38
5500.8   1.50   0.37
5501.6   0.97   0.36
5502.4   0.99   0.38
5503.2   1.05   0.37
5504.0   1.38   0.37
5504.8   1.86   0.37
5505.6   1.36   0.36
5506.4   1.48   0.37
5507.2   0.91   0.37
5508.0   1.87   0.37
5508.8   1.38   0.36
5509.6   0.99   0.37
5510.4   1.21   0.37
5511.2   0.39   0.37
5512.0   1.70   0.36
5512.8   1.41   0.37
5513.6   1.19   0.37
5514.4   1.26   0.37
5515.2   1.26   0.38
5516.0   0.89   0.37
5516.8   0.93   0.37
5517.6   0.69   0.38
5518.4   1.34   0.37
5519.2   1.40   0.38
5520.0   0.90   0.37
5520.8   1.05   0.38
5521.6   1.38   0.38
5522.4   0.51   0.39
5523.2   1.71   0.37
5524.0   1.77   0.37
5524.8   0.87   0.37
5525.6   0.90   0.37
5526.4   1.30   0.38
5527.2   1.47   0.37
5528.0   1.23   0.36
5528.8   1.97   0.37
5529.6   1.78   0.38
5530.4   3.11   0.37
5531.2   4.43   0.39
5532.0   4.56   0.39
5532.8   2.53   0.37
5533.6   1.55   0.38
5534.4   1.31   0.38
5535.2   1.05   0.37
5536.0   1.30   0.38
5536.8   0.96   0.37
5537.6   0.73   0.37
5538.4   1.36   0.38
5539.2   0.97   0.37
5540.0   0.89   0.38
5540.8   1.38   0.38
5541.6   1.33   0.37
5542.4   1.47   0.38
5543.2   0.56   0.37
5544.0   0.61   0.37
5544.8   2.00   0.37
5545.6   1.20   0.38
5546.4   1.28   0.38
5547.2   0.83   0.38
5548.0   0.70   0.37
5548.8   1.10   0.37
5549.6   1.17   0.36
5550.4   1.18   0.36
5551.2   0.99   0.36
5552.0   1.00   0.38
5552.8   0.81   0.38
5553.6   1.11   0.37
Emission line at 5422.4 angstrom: H-beta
